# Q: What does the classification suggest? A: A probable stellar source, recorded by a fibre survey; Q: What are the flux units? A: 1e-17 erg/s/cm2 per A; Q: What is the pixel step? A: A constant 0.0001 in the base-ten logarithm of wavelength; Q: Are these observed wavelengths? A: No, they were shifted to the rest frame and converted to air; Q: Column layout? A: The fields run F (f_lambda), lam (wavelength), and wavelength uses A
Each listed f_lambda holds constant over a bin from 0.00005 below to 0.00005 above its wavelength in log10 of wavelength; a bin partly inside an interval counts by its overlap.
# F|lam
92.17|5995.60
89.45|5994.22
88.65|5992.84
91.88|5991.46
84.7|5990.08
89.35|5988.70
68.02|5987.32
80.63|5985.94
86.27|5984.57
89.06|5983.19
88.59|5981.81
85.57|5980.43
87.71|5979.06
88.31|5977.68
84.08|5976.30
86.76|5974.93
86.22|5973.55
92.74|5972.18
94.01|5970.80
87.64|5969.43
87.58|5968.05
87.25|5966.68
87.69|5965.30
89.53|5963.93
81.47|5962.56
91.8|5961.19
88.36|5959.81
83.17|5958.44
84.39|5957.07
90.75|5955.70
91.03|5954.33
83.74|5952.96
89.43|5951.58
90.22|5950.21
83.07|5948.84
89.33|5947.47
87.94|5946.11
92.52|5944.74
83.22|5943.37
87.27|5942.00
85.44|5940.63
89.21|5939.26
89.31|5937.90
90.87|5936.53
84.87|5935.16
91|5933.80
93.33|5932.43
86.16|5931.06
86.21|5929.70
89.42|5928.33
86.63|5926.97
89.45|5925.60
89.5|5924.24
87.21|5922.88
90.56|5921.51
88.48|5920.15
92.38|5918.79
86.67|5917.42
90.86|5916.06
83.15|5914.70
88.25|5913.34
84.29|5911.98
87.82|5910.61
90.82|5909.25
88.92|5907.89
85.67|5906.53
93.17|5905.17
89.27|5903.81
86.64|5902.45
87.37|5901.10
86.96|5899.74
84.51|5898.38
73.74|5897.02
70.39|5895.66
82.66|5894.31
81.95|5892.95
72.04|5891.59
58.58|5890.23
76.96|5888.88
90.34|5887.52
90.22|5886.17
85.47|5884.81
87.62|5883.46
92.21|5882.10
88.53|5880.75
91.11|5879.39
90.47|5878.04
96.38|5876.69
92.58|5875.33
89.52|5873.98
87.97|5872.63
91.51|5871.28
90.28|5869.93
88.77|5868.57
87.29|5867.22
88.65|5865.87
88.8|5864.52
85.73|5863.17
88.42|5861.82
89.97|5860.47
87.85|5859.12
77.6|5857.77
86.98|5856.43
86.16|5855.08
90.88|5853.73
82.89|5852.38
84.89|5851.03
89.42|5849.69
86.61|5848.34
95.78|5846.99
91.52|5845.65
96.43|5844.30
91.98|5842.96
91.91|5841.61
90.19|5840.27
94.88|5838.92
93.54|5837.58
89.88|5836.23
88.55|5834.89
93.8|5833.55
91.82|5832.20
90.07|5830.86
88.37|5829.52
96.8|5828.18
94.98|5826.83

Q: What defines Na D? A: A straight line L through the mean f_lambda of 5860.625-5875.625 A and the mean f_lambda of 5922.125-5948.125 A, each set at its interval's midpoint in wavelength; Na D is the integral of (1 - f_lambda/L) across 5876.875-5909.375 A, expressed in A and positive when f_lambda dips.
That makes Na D 1.6 A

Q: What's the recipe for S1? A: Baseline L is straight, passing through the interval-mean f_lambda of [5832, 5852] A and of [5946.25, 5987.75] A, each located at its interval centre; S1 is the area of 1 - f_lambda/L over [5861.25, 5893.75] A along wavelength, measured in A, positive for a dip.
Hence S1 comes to 1.21 A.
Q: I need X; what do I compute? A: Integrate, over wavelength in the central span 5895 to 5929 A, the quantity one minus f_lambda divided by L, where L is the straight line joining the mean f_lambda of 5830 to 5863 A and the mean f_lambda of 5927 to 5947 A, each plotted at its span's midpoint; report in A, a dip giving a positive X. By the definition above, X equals 0.68 A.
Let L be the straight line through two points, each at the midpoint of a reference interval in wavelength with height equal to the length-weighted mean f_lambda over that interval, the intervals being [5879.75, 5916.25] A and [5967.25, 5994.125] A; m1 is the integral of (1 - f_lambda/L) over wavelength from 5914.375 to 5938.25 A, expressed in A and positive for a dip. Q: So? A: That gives -1.0 A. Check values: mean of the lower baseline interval 84.4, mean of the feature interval 88.7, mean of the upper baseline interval 86.8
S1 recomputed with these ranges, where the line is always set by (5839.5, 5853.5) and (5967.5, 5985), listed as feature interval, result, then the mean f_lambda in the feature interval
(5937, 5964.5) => 0.3 A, 87.6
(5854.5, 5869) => 0.5 A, 86.9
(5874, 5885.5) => -0.1 A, 90.5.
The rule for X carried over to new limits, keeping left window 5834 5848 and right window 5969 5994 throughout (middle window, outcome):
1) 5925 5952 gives 0.07 A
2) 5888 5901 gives 1.89 A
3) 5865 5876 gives 0.20 A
